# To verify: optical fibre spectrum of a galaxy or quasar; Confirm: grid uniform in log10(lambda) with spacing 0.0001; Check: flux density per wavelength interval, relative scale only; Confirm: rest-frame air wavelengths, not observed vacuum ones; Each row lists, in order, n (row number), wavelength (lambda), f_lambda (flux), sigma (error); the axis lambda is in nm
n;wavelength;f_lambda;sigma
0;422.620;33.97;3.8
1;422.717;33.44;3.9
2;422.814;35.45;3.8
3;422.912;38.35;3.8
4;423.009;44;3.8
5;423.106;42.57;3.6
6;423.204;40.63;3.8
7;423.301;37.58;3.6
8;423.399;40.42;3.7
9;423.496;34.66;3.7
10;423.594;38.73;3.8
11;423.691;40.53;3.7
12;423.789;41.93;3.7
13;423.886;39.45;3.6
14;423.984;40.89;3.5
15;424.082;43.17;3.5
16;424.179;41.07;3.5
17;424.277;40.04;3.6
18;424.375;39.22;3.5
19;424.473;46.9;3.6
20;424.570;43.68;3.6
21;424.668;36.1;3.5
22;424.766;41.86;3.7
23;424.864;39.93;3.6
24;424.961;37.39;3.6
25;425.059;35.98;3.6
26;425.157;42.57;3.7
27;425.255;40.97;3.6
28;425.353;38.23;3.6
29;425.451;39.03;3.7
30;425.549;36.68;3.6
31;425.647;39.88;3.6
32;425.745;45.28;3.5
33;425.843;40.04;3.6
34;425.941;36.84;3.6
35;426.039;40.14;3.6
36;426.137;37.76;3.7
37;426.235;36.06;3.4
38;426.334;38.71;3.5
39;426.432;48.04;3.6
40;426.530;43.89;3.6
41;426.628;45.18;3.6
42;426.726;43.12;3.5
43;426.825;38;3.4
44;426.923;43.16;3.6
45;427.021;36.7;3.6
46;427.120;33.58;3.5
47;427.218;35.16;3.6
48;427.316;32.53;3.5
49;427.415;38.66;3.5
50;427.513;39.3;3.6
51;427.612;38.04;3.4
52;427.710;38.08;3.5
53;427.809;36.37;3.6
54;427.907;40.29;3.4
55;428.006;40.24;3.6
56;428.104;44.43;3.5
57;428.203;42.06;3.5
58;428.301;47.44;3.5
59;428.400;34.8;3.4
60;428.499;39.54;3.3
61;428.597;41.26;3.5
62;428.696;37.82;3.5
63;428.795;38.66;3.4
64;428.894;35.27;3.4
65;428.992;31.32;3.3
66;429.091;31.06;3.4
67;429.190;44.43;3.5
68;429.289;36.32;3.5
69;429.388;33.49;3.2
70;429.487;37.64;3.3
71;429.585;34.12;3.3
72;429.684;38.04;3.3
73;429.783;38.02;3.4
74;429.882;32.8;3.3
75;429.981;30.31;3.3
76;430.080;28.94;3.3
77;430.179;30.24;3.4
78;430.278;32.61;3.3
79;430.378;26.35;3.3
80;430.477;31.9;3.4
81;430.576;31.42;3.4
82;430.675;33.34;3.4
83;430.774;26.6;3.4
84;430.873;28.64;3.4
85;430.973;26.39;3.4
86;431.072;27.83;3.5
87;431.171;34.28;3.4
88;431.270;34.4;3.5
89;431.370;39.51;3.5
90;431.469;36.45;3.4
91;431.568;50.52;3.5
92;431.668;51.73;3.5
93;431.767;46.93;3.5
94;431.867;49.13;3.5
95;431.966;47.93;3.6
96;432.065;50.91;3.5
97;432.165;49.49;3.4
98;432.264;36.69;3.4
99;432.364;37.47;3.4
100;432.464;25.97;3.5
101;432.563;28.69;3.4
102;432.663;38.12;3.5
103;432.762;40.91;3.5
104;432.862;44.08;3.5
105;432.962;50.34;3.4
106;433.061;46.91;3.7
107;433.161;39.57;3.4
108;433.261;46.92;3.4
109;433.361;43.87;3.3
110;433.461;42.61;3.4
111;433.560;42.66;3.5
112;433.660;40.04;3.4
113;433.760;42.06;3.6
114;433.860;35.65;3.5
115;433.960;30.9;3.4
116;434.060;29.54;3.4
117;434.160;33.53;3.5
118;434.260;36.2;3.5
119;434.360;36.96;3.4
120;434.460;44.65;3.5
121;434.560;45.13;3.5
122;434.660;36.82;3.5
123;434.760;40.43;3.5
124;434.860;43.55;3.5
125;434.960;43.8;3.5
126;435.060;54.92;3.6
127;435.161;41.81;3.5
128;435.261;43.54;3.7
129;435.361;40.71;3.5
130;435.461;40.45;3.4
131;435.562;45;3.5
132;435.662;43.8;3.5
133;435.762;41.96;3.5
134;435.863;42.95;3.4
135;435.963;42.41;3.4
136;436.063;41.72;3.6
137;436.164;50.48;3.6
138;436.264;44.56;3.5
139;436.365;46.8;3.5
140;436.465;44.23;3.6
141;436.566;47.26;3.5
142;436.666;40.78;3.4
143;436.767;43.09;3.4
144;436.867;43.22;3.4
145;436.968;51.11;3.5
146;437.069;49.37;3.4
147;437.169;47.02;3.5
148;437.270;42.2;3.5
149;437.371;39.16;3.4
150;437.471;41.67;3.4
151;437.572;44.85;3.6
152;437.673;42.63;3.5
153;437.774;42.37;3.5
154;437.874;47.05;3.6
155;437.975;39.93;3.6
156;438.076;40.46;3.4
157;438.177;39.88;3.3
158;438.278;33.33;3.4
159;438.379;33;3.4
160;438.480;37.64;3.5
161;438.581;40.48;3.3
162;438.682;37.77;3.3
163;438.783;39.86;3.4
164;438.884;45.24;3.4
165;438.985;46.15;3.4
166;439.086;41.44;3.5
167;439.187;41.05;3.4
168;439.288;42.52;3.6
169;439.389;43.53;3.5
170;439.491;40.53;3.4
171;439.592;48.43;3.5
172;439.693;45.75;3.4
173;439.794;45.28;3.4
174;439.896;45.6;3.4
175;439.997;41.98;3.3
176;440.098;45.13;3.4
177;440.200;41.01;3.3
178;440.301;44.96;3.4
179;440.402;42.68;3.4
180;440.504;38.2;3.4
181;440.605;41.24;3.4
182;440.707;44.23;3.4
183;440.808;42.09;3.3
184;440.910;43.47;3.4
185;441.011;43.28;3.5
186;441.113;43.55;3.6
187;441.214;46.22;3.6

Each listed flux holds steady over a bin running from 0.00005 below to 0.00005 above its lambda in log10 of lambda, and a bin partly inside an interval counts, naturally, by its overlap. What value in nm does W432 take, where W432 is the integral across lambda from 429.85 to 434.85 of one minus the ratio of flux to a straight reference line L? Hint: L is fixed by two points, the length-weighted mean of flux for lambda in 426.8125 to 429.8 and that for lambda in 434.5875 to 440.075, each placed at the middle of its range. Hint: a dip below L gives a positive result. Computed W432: 0.28 nm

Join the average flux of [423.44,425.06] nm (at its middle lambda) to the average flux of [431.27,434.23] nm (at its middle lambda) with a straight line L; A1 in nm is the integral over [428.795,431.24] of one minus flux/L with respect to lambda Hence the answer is 0.49 nm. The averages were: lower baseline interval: 40.2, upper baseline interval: 41.2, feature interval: 32.7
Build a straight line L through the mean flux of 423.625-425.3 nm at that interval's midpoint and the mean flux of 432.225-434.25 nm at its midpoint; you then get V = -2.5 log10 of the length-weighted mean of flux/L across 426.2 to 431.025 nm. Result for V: 0.09 mag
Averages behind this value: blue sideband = 40.7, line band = 36.5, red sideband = 38.8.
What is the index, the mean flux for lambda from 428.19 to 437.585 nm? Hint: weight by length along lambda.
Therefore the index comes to 39.8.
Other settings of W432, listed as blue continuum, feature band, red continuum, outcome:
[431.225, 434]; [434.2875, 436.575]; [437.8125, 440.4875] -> -0.09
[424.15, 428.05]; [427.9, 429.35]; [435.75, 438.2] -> 0.06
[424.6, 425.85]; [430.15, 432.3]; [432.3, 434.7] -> 0.10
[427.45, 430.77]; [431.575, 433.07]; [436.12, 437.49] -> -0.12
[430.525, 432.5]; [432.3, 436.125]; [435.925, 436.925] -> 0.10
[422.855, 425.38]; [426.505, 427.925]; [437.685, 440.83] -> 0.07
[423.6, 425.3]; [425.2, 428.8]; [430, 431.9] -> -0.12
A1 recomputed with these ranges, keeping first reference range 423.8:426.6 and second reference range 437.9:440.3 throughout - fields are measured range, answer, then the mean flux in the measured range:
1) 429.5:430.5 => 0.204 nm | 32.5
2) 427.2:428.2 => 0.051 nm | 38.6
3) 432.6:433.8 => -0.055 nm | 43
